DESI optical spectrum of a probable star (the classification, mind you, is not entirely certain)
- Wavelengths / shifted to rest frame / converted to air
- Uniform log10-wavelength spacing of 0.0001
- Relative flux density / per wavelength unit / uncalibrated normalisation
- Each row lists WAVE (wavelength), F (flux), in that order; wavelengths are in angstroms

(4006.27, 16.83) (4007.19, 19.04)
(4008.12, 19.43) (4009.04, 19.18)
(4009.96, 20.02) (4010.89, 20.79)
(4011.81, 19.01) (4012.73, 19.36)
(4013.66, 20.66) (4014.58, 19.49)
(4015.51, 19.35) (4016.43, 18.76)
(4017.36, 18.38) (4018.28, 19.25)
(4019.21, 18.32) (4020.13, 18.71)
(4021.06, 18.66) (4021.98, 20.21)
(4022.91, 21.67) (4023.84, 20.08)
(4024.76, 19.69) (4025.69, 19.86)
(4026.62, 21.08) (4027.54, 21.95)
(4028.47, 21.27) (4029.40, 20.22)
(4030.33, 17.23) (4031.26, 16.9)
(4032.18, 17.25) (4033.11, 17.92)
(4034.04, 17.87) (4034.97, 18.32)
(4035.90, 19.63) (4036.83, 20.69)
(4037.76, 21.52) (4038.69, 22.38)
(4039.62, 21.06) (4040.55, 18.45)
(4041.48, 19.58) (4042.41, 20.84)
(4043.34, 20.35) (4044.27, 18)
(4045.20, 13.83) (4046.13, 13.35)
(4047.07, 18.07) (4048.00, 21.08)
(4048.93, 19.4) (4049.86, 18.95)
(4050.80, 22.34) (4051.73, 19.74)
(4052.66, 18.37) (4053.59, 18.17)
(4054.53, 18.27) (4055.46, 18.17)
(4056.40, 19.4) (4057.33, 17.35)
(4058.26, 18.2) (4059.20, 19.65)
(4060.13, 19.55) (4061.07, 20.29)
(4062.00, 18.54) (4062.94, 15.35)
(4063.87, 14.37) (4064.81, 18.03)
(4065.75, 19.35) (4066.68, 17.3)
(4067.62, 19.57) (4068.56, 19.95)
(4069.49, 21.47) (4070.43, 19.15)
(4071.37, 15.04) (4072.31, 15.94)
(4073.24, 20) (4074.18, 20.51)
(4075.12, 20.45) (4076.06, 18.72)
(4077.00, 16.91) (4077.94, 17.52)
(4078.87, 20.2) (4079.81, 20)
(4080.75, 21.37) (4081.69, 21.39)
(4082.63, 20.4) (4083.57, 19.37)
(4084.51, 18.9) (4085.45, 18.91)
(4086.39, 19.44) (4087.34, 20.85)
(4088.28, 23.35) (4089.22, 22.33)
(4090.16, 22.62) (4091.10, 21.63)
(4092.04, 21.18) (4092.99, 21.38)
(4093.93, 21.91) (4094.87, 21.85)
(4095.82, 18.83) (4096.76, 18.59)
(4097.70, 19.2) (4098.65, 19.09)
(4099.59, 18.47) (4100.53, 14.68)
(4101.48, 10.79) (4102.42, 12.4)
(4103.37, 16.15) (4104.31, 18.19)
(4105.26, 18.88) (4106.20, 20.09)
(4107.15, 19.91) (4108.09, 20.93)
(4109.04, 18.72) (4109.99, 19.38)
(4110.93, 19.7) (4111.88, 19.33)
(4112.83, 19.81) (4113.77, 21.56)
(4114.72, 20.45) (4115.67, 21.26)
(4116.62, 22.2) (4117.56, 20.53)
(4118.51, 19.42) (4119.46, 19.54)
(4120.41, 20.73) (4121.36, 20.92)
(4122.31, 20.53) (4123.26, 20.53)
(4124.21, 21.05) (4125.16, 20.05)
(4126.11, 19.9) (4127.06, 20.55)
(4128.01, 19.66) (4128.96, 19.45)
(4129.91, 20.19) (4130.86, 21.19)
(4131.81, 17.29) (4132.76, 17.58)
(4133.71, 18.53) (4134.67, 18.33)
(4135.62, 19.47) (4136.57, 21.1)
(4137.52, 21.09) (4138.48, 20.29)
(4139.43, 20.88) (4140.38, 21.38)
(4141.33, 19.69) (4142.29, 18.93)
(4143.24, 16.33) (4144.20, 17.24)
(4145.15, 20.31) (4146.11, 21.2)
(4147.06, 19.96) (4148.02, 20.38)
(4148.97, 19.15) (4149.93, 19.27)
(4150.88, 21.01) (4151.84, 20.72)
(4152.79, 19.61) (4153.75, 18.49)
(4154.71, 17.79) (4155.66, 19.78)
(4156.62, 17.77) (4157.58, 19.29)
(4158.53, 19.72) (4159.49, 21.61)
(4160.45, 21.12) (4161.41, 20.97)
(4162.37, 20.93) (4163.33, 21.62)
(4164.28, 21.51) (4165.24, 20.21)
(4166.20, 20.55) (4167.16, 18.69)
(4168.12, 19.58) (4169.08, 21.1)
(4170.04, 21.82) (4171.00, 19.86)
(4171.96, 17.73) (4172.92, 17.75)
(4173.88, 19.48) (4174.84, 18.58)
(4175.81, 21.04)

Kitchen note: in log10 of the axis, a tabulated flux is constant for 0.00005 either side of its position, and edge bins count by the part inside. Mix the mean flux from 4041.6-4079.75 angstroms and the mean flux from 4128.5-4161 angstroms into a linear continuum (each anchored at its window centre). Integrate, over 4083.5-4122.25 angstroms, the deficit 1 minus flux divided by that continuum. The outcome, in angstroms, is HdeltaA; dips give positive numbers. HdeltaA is -1.07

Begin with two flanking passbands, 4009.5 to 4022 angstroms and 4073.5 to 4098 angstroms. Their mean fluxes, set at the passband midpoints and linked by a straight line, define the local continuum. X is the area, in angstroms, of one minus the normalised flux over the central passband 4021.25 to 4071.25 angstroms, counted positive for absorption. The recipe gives 1.8 angstroms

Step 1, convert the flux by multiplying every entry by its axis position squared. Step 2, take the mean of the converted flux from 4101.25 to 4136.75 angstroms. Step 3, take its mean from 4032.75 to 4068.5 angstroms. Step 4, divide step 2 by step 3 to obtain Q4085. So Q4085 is 1.07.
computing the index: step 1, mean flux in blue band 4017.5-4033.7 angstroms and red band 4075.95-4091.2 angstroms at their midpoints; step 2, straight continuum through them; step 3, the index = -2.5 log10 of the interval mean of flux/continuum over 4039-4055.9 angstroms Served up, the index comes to 0.05 mag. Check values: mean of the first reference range 19.4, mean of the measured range 18.8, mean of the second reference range 20.2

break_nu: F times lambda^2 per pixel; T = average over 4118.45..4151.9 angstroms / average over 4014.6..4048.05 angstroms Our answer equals 1.1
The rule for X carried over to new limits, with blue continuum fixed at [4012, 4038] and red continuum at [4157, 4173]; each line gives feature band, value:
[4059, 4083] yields 1.0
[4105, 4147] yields 0.3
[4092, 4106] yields 1.3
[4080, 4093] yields -0.7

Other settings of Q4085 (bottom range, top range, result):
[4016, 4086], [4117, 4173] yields 1.09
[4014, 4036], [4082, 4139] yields 1.07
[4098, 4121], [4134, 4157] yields 1.06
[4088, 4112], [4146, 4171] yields 1.08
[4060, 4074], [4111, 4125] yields 1.15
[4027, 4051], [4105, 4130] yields 1.10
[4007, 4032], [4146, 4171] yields 1.10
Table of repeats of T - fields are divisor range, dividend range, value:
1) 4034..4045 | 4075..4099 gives 1.05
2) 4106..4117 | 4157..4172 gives 1.04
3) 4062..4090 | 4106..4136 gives 1.06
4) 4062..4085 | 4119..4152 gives 1.09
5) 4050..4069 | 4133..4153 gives 1.11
